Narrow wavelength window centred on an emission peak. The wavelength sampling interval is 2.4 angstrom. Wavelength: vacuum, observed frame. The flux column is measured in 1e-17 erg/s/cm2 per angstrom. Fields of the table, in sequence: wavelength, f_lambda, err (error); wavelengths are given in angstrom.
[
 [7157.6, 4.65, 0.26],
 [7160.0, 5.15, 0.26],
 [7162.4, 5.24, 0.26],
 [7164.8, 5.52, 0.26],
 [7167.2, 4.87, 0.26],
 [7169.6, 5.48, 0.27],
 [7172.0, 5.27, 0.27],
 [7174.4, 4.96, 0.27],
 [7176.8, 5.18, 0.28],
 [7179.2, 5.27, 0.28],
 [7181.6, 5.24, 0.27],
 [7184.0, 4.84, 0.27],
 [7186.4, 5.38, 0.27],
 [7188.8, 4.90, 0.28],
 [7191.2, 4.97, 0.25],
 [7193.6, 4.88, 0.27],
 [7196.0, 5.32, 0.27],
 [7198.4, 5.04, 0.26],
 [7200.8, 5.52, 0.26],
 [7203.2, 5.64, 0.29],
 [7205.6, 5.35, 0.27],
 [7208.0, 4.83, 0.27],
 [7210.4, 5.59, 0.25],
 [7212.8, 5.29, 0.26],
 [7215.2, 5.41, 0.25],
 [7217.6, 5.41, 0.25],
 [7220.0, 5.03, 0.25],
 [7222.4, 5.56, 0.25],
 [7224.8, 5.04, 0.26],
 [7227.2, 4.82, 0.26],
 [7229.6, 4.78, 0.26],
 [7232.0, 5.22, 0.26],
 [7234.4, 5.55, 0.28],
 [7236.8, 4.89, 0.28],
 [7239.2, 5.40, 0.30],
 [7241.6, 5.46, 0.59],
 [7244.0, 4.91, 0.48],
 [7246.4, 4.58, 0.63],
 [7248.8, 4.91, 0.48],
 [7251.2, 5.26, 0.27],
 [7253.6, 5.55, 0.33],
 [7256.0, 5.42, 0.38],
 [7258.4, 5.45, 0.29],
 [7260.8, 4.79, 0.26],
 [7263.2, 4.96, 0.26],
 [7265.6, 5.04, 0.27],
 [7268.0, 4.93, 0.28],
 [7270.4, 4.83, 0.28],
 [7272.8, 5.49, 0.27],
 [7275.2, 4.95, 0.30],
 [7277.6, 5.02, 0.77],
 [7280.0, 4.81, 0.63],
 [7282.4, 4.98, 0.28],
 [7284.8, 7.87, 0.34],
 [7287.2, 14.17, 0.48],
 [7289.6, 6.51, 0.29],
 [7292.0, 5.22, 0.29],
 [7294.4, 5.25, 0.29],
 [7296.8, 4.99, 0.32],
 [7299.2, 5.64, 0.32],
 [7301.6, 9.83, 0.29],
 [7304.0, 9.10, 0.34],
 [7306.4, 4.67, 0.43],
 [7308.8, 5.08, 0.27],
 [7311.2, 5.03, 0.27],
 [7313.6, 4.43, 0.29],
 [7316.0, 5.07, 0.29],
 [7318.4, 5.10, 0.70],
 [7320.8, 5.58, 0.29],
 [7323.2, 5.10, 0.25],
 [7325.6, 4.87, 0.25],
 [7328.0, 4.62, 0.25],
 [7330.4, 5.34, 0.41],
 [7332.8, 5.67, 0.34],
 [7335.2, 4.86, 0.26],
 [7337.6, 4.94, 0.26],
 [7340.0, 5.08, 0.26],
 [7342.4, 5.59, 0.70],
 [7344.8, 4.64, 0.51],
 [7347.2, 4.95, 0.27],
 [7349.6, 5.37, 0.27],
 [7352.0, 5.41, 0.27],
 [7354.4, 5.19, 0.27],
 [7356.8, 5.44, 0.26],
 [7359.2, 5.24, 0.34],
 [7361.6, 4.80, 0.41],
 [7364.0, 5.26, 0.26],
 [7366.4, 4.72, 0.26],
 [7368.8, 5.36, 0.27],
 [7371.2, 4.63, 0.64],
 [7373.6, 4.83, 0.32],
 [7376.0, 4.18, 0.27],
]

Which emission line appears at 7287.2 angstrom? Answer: [S II] 6716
